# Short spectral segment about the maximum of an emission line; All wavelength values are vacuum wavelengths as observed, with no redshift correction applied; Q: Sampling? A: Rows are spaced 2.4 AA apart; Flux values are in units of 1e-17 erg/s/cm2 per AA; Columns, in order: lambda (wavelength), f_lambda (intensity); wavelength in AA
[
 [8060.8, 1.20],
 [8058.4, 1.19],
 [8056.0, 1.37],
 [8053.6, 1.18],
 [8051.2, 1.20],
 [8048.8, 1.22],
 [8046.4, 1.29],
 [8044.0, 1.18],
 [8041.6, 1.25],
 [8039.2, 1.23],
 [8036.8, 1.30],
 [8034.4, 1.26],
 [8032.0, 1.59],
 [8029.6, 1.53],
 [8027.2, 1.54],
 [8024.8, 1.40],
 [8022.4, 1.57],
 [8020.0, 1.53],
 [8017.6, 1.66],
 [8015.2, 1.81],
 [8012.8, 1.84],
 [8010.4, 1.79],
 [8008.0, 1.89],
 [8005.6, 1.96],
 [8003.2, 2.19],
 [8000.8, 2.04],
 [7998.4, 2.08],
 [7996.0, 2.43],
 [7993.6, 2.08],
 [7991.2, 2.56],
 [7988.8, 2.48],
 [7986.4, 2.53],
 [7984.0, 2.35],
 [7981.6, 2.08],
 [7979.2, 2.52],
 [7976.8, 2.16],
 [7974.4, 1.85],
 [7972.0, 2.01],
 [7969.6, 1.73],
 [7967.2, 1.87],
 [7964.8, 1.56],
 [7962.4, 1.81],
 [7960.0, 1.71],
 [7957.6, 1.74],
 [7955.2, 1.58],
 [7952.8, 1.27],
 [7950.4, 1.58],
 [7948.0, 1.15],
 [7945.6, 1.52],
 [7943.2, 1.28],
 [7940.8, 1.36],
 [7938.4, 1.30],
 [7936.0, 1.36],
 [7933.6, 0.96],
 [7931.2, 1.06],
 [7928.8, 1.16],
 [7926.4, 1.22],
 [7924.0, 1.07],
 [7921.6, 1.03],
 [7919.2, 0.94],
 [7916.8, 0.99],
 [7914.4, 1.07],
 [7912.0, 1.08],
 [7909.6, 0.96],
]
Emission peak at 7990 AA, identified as Hbeta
